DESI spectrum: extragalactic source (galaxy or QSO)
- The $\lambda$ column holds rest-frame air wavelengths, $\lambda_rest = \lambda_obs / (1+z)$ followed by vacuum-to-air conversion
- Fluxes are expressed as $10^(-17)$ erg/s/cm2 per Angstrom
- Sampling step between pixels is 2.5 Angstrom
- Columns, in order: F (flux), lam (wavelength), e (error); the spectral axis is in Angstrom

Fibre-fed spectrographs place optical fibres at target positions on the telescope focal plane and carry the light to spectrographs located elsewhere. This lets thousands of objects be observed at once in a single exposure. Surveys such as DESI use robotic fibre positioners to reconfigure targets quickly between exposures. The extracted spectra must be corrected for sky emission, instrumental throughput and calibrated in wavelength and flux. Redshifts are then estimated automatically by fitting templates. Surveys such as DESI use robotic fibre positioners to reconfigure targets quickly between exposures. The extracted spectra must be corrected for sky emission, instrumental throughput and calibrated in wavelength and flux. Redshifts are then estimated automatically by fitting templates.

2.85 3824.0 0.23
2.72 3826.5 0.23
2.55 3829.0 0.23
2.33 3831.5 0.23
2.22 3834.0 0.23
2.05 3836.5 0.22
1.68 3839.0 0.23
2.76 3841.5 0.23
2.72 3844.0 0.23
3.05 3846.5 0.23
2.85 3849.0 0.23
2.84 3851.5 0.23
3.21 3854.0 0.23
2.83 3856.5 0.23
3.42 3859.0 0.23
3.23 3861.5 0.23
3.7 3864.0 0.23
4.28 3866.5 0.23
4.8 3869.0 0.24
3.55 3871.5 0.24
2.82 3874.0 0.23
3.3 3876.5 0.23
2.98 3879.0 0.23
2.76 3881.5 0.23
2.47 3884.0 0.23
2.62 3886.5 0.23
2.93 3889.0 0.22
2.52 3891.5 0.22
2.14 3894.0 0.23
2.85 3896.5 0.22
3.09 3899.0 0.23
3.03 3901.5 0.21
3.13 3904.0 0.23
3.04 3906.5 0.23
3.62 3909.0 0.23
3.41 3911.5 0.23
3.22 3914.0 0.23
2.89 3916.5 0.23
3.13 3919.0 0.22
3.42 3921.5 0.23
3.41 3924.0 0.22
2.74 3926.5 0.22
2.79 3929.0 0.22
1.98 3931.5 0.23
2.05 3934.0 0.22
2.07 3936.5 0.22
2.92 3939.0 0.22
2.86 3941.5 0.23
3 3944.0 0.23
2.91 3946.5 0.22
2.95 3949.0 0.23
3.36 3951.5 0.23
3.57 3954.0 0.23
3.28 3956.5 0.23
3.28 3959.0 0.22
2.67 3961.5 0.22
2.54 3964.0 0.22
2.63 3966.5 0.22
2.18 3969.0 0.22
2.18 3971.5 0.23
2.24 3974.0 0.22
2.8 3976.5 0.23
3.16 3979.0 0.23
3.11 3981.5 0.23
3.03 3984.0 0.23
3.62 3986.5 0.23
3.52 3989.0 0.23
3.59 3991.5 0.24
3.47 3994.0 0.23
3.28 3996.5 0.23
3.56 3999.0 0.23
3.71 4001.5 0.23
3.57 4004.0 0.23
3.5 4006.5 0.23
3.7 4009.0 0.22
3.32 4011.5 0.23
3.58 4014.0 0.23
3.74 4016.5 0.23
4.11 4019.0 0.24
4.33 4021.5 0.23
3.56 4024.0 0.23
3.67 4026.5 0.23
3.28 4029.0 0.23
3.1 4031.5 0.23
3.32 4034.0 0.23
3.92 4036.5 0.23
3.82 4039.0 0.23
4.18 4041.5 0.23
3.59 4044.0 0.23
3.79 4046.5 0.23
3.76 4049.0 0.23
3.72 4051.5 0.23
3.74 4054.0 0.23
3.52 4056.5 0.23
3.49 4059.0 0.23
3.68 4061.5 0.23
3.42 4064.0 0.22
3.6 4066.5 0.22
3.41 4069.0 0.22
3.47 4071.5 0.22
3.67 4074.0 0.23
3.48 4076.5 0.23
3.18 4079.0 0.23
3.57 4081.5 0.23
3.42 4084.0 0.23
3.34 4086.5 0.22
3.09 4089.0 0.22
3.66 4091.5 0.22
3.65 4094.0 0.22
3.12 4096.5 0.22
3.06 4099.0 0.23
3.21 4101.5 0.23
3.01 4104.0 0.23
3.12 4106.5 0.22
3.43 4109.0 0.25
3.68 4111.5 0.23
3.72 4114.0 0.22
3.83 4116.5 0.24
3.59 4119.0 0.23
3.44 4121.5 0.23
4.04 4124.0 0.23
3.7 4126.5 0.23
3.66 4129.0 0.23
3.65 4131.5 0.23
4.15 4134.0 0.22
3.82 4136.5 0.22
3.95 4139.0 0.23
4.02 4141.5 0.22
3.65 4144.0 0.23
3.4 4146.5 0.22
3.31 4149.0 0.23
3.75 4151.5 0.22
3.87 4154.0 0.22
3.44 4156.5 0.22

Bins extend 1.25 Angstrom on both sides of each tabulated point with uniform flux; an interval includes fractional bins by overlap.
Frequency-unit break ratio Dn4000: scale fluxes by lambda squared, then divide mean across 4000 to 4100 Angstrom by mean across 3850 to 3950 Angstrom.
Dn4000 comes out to 1.28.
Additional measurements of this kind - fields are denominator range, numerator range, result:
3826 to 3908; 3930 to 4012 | 1.09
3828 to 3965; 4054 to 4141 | 1.33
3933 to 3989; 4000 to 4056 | 1.33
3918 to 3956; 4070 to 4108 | 1.25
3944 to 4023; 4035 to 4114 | 1.13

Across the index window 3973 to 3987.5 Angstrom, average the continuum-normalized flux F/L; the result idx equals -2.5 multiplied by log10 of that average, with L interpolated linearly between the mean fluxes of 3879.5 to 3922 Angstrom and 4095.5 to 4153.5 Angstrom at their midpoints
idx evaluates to 0.06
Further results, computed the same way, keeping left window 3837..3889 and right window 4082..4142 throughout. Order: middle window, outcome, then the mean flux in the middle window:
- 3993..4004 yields -0.06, 3.51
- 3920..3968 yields 0.13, 2.86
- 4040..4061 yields -0.09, 3.72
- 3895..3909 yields 0.03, 3.06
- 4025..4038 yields -0.02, 3.47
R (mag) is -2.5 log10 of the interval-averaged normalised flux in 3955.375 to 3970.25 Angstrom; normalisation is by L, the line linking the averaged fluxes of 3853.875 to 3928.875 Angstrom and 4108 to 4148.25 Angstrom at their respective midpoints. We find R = 0.20 mag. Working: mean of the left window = 3.15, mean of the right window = 3.73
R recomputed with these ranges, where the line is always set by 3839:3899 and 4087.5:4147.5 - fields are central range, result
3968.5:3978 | 0.34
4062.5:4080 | 0.00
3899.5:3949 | 0.08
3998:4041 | -0.09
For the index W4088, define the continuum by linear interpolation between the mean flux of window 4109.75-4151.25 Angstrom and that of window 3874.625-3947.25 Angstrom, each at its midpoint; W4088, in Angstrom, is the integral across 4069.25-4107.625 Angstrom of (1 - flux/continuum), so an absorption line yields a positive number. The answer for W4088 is 2.4 Angstrom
